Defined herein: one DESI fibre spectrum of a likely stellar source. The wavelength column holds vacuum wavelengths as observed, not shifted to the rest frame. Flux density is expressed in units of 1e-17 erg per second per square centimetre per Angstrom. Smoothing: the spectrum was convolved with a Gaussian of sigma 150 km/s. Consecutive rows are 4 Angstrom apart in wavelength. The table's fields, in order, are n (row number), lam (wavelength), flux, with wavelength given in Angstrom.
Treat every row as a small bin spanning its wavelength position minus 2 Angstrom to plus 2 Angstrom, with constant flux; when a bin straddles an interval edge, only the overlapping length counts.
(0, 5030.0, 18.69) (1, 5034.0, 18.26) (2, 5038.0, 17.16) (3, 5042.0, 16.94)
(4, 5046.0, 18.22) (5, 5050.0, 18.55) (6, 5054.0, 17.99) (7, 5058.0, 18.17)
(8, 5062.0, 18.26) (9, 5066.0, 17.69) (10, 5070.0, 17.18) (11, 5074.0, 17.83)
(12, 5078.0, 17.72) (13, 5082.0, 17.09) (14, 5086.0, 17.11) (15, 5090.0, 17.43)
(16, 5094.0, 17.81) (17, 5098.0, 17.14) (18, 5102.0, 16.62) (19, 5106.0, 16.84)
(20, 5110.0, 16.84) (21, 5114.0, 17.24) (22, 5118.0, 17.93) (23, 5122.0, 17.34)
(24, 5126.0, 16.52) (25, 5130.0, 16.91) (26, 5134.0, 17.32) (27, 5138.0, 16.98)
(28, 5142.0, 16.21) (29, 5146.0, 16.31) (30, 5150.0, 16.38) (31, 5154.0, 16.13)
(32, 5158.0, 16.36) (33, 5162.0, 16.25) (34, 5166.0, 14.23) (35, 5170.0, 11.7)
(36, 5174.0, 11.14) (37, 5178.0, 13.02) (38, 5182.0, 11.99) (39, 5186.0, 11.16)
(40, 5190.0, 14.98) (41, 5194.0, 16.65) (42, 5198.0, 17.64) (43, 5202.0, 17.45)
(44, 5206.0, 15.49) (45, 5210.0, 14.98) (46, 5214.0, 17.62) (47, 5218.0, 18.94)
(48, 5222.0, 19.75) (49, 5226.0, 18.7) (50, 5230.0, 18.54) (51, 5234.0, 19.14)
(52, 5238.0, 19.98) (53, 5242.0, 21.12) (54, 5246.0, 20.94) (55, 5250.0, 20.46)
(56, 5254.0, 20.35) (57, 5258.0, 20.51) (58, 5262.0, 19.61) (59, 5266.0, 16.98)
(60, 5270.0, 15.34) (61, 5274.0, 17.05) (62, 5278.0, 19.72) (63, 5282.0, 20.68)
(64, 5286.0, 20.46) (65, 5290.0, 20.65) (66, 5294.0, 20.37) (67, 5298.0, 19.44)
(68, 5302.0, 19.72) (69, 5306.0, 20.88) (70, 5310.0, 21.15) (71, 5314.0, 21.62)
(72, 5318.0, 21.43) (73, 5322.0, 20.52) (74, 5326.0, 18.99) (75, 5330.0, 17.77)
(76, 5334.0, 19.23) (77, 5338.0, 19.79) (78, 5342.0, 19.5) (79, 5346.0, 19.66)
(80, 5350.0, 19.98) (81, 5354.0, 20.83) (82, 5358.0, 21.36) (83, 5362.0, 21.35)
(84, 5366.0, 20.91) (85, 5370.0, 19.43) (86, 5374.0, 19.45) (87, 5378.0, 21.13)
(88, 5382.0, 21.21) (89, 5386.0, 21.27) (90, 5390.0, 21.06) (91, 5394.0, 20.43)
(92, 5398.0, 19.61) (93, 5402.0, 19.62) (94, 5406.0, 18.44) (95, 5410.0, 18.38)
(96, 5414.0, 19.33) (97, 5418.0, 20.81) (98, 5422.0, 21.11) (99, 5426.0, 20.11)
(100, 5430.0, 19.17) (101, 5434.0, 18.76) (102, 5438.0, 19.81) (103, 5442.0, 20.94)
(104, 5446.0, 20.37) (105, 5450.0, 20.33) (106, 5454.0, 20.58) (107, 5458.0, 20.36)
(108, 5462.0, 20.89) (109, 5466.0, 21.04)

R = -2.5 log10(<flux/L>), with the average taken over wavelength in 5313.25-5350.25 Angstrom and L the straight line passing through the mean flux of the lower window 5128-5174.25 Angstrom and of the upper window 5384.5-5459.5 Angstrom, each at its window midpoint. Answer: -0.07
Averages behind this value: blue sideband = 15.7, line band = 19.8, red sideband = 20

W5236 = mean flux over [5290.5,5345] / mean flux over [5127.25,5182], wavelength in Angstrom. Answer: 1.32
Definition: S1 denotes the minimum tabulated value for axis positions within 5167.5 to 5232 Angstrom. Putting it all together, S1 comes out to 11.14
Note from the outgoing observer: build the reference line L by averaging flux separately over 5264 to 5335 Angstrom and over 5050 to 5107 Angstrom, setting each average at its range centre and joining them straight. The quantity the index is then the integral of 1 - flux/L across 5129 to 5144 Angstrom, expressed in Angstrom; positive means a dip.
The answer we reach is 1.0 Angstrom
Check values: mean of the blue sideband 17.5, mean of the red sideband 19.6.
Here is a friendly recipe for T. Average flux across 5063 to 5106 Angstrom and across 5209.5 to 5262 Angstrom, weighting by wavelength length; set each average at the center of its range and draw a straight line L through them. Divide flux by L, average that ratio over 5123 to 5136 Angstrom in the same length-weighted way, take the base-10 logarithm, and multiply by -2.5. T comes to 0.06 mag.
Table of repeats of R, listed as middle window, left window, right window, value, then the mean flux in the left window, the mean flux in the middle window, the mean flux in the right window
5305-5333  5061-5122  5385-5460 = -0.061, 17.4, 20.3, 20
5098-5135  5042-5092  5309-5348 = 0.067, 17.7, 17.1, 19.9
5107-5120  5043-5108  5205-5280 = 0.034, 17.6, 17.3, 18.7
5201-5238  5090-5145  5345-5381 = 0.031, 17.1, 18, 20.5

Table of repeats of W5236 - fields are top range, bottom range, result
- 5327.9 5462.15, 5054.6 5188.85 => 1.24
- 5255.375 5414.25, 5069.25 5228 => 1.22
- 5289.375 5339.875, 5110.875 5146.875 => 1.18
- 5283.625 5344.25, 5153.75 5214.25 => 1.37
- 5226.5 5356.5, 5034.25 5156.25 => 1.14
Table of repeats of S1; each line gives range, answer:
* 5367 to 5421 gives 18.38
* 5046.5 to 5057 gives 17.99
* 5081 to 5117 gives 16.62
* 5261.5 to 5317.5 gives 15.34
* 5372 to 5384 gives 19.45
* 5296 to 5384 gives 17.77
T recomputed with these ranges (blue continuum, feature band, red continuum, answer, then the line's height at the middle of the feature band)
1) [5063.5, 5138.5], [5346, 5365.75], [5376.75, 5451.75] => -0.06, 19.6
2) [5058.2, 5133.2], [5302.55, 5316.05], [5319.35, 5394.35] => -0.07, 19.7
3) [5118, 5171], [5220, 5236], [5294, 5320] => -0.03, 18.5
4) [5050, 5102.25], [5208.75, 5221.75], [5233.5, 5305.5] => 0.08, 19.1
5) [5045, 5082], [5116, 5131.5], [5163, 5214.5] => -0.06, 16.2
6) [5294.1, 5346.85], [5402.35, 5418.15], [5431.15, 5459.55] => 0.06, 20.1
